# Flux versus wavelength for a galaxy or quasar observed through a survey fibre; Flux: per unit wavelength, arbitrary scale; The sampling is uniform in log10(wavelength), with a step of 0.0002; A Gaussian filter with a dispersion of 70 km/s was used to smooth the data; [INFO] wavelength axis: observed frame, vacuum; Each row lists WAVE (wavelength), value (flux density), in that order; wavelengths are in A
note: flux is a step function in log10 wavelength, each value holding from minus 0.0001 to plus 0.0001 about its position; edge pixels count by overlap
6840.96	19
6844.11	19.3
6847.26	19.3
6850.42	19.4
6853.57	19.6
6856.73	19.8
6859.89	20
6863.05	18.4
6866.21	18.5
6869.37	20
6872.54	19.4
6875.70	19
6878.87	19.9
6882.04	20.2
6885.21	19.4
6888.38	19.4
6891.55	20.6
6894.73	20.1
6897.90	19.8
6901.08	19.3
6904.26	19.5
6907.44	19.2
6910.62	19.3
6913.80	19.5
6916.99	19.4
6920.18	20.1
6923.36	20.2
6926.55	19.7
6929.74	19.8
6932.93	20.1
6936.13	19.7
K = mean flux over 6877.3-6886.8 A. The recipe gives 19.8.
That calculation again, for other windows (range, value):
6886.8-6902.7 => 19.8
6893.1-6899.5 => 19.9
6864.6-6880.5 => 19.4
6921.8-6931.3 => 19.9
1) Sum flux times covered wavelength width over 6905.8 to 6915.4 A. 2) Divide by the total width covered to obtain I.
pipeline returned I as 19.3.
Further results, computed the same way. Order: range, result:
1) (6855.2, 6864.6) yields 19.4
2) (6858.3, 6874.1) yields 19.3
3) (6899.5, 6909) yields 19.3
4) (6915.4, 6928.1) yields 19.9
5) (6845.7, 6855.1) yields 19.4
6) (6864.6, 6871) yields 19.2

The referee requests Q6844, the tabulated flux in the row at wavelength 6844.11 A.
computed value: 19.3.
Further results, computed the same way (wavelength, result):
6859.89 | 20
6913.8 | 19.5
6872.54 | 19.4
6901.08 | 19.3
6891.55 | 20.6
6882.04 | 20.2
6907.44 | 19.2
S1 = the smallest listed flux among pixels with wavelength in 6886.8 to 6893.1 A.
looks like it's 19.4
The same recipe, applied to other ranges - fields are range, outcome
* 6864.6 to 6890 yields 18.5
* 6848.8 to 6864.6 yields 18.4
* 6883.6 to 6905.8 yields 19.3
